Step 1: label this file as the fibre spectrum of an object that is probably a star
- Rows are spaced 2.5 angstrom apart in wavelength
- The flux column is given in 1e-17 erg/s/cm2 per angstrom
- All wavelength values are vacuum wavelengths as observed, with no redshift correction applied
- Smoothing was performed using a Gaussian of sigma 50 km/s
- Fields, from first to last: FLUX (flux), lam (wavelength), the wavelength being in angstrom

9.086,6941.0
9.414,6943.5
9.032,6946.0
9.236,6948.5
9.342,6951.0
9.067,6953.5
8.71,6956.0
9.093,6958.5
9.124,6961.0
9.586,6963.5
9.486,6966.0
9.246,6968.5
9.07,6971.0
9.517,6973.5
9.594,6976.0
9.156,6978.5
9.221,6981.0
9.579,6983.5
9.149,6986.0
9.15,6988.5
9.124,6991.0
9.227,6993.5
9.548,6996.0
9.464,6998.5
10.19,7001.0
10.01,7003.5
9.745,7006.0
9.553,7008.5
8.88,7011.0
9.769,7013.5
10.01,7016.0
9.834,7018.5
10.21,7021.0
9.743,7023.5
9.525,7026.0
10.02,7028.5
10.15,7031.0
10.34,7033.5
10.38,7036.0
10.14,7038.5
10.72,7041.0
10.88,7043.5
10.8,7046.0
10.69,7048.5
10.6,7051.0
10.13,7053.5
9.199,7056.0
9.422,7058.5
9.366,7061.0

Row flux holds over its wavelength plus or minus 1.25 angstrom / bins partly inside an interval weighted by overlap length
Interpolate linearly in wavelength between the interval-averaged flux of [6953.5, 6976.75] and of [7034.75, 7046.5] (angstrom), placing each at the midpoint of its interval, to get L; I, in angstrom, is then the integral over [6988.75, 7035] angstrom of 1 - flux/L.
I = 1.55 angstrom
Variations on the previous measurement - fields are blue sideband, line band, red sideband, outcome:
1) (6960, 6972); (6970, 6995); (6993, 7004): 0.58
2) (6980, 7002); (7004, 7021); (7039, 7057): 0.17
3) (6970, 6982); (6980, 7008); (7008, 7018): -0.15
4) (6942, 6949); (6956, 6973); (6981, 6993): -0.01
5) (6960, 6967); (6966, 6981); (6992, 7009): 0.25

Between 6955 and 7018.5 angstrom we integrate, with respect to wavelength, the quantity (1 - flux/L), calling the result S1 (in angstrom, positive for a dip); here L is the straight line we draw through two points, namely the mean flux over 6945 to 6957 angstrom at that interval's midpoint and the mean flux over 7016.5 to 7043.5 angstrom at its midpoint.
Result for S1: 0.9 angstrom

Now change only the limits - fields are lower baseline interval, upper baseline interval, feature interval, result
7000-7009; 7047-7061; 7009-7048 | -0.7 angstrom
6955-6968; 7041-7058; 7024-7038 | 0.1 angstrom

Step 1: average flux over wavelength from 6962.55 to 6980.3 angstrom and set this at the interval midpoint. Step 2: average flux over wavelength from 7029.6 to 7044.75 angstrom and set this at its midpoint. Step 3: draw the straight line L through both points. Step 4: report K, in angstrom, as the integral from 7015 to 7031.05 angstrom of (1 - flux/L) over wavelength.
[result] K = 0.46 angstrom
